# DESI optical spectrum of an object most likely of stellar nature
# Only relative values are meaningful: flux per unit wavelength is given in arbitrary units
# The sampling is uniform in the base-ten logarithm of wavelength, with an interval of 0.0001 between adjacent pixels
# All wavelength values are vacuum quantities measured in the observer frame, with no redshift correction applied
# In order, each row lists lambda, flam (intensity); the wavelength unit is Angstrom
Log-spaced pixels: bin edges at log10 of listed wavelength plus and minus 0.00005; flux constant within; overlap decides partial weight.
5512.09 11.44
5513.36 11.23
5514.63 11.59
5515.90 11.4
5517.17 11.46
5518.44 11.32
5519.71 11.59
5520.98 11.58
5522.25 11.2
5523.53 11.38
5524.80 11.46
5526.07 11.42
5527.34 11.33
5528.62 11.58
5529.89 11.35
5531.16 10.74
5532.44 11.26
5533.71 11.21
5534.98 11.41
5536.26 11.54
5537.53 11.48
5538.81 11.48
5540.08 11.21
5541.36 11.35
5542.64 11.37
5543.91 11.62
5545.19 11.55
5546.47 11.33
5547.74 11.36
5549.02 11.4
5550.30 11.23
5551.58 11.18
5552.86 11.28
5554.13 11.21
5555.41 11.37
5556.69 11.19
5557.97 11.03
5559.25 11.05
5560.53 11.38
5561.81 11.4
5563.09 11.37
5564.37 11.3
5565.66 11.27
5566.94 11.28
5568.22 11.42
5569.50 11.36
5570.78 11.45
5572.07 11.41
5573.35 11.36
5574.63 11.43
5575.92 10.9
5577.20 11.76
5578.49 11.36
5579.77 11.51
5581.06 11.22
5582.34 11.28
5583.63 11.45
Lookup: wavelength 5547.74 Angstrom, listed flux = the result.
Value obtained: 11.36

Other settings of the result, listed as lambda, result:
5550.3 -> 11.23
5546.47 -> 11.33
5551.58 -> 11.18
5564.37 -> 11.3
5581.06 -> 11.22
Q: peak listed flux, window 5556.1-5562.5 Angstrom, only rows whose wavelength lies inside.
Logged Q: 11.4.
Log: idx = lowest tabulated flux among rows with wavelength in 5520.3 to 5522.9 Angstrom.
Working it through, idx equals 11.2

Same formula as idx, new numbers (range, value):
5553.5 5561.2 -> 11.03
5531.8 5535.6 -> 11.21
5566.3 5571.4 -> 11.28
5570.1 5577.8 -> 10.9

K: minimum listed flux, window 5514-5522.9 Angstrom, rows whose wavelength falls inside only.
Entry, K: 11.2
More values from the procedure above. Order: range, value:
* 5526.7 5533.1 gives 10.74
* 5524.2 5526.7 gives 11.42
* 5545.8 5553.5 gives 11.18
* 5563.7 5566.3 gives 11.27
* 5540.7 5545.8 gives 11.35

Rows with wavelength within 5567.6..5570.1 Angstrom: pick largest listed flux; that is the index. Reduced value 11.42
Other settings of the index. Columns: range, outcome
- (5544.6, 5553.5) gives 11.55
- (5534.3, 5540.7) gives 11.54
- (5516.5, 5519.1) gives 11.46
